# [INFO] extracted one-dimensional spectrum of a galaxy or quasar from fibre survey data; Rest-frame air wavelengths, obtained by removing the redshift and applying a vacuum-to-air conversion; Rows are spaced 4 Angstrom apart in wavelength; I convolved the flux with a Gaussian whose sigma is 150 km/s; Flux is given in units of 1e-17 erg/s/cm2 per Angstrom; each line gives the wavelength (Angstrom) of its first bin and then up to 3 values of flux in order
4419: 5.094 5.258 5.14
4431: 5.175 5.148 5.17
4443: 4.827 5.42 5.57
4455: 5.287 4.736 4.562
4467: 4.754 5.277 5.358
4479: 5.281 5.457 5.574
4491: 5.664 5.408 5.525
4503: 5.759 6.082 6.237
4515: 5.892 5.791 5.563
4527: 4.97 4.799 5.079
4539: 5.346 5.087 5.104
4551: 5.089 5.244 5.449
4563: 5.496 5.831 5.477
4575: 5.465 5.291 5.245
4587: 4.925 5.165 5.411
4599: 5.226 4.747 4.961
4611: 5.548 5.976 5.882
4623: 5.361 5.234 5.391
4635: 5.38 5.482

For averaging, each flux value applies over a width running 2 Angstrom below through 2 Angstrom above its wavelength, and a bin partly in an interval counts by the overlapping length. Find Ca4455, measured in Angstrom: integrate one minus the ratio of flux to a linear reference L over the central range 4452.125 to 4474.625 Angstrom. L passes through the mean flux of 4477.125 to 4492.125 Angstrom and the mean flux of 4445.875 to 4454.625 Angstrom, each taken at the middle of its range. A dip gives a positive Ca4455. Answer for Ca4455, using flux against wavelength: 2.0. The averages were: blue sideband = 5.46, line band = 4.98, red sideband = 5.49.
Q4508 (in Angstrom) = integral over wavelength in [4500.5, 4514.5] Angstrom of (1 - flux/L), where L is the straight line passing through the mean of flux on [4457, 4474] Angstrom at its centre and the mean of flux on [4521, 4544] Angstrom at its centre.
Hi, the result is -2.7 Angstrom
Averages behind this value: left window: 4.86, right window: 5.14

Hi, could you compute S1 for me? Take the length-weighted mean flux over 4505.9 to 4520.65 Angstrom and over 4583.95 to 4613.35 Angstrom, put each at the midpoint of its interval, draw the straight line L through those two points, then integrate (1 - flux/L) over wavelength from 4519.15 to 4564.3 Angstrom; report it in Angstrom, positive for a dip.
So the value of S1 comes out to 3.90 Angstrom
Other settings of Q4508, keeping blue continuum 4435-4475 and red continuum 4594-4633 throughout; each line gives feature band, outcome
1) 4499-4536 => -2.8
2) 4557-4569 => -0.7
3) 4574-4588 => 0.2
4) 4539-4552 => 0.3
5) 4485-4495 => -0.8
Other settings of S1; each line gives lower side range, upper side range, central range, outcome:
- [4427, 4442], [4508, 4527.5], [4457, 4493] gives 1.7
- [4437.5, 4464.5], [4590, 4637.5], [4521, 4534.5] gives 0.3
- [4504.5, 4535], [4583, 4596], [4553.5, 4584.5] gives -0.9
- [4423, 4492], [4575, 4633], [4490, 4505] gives -1.0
